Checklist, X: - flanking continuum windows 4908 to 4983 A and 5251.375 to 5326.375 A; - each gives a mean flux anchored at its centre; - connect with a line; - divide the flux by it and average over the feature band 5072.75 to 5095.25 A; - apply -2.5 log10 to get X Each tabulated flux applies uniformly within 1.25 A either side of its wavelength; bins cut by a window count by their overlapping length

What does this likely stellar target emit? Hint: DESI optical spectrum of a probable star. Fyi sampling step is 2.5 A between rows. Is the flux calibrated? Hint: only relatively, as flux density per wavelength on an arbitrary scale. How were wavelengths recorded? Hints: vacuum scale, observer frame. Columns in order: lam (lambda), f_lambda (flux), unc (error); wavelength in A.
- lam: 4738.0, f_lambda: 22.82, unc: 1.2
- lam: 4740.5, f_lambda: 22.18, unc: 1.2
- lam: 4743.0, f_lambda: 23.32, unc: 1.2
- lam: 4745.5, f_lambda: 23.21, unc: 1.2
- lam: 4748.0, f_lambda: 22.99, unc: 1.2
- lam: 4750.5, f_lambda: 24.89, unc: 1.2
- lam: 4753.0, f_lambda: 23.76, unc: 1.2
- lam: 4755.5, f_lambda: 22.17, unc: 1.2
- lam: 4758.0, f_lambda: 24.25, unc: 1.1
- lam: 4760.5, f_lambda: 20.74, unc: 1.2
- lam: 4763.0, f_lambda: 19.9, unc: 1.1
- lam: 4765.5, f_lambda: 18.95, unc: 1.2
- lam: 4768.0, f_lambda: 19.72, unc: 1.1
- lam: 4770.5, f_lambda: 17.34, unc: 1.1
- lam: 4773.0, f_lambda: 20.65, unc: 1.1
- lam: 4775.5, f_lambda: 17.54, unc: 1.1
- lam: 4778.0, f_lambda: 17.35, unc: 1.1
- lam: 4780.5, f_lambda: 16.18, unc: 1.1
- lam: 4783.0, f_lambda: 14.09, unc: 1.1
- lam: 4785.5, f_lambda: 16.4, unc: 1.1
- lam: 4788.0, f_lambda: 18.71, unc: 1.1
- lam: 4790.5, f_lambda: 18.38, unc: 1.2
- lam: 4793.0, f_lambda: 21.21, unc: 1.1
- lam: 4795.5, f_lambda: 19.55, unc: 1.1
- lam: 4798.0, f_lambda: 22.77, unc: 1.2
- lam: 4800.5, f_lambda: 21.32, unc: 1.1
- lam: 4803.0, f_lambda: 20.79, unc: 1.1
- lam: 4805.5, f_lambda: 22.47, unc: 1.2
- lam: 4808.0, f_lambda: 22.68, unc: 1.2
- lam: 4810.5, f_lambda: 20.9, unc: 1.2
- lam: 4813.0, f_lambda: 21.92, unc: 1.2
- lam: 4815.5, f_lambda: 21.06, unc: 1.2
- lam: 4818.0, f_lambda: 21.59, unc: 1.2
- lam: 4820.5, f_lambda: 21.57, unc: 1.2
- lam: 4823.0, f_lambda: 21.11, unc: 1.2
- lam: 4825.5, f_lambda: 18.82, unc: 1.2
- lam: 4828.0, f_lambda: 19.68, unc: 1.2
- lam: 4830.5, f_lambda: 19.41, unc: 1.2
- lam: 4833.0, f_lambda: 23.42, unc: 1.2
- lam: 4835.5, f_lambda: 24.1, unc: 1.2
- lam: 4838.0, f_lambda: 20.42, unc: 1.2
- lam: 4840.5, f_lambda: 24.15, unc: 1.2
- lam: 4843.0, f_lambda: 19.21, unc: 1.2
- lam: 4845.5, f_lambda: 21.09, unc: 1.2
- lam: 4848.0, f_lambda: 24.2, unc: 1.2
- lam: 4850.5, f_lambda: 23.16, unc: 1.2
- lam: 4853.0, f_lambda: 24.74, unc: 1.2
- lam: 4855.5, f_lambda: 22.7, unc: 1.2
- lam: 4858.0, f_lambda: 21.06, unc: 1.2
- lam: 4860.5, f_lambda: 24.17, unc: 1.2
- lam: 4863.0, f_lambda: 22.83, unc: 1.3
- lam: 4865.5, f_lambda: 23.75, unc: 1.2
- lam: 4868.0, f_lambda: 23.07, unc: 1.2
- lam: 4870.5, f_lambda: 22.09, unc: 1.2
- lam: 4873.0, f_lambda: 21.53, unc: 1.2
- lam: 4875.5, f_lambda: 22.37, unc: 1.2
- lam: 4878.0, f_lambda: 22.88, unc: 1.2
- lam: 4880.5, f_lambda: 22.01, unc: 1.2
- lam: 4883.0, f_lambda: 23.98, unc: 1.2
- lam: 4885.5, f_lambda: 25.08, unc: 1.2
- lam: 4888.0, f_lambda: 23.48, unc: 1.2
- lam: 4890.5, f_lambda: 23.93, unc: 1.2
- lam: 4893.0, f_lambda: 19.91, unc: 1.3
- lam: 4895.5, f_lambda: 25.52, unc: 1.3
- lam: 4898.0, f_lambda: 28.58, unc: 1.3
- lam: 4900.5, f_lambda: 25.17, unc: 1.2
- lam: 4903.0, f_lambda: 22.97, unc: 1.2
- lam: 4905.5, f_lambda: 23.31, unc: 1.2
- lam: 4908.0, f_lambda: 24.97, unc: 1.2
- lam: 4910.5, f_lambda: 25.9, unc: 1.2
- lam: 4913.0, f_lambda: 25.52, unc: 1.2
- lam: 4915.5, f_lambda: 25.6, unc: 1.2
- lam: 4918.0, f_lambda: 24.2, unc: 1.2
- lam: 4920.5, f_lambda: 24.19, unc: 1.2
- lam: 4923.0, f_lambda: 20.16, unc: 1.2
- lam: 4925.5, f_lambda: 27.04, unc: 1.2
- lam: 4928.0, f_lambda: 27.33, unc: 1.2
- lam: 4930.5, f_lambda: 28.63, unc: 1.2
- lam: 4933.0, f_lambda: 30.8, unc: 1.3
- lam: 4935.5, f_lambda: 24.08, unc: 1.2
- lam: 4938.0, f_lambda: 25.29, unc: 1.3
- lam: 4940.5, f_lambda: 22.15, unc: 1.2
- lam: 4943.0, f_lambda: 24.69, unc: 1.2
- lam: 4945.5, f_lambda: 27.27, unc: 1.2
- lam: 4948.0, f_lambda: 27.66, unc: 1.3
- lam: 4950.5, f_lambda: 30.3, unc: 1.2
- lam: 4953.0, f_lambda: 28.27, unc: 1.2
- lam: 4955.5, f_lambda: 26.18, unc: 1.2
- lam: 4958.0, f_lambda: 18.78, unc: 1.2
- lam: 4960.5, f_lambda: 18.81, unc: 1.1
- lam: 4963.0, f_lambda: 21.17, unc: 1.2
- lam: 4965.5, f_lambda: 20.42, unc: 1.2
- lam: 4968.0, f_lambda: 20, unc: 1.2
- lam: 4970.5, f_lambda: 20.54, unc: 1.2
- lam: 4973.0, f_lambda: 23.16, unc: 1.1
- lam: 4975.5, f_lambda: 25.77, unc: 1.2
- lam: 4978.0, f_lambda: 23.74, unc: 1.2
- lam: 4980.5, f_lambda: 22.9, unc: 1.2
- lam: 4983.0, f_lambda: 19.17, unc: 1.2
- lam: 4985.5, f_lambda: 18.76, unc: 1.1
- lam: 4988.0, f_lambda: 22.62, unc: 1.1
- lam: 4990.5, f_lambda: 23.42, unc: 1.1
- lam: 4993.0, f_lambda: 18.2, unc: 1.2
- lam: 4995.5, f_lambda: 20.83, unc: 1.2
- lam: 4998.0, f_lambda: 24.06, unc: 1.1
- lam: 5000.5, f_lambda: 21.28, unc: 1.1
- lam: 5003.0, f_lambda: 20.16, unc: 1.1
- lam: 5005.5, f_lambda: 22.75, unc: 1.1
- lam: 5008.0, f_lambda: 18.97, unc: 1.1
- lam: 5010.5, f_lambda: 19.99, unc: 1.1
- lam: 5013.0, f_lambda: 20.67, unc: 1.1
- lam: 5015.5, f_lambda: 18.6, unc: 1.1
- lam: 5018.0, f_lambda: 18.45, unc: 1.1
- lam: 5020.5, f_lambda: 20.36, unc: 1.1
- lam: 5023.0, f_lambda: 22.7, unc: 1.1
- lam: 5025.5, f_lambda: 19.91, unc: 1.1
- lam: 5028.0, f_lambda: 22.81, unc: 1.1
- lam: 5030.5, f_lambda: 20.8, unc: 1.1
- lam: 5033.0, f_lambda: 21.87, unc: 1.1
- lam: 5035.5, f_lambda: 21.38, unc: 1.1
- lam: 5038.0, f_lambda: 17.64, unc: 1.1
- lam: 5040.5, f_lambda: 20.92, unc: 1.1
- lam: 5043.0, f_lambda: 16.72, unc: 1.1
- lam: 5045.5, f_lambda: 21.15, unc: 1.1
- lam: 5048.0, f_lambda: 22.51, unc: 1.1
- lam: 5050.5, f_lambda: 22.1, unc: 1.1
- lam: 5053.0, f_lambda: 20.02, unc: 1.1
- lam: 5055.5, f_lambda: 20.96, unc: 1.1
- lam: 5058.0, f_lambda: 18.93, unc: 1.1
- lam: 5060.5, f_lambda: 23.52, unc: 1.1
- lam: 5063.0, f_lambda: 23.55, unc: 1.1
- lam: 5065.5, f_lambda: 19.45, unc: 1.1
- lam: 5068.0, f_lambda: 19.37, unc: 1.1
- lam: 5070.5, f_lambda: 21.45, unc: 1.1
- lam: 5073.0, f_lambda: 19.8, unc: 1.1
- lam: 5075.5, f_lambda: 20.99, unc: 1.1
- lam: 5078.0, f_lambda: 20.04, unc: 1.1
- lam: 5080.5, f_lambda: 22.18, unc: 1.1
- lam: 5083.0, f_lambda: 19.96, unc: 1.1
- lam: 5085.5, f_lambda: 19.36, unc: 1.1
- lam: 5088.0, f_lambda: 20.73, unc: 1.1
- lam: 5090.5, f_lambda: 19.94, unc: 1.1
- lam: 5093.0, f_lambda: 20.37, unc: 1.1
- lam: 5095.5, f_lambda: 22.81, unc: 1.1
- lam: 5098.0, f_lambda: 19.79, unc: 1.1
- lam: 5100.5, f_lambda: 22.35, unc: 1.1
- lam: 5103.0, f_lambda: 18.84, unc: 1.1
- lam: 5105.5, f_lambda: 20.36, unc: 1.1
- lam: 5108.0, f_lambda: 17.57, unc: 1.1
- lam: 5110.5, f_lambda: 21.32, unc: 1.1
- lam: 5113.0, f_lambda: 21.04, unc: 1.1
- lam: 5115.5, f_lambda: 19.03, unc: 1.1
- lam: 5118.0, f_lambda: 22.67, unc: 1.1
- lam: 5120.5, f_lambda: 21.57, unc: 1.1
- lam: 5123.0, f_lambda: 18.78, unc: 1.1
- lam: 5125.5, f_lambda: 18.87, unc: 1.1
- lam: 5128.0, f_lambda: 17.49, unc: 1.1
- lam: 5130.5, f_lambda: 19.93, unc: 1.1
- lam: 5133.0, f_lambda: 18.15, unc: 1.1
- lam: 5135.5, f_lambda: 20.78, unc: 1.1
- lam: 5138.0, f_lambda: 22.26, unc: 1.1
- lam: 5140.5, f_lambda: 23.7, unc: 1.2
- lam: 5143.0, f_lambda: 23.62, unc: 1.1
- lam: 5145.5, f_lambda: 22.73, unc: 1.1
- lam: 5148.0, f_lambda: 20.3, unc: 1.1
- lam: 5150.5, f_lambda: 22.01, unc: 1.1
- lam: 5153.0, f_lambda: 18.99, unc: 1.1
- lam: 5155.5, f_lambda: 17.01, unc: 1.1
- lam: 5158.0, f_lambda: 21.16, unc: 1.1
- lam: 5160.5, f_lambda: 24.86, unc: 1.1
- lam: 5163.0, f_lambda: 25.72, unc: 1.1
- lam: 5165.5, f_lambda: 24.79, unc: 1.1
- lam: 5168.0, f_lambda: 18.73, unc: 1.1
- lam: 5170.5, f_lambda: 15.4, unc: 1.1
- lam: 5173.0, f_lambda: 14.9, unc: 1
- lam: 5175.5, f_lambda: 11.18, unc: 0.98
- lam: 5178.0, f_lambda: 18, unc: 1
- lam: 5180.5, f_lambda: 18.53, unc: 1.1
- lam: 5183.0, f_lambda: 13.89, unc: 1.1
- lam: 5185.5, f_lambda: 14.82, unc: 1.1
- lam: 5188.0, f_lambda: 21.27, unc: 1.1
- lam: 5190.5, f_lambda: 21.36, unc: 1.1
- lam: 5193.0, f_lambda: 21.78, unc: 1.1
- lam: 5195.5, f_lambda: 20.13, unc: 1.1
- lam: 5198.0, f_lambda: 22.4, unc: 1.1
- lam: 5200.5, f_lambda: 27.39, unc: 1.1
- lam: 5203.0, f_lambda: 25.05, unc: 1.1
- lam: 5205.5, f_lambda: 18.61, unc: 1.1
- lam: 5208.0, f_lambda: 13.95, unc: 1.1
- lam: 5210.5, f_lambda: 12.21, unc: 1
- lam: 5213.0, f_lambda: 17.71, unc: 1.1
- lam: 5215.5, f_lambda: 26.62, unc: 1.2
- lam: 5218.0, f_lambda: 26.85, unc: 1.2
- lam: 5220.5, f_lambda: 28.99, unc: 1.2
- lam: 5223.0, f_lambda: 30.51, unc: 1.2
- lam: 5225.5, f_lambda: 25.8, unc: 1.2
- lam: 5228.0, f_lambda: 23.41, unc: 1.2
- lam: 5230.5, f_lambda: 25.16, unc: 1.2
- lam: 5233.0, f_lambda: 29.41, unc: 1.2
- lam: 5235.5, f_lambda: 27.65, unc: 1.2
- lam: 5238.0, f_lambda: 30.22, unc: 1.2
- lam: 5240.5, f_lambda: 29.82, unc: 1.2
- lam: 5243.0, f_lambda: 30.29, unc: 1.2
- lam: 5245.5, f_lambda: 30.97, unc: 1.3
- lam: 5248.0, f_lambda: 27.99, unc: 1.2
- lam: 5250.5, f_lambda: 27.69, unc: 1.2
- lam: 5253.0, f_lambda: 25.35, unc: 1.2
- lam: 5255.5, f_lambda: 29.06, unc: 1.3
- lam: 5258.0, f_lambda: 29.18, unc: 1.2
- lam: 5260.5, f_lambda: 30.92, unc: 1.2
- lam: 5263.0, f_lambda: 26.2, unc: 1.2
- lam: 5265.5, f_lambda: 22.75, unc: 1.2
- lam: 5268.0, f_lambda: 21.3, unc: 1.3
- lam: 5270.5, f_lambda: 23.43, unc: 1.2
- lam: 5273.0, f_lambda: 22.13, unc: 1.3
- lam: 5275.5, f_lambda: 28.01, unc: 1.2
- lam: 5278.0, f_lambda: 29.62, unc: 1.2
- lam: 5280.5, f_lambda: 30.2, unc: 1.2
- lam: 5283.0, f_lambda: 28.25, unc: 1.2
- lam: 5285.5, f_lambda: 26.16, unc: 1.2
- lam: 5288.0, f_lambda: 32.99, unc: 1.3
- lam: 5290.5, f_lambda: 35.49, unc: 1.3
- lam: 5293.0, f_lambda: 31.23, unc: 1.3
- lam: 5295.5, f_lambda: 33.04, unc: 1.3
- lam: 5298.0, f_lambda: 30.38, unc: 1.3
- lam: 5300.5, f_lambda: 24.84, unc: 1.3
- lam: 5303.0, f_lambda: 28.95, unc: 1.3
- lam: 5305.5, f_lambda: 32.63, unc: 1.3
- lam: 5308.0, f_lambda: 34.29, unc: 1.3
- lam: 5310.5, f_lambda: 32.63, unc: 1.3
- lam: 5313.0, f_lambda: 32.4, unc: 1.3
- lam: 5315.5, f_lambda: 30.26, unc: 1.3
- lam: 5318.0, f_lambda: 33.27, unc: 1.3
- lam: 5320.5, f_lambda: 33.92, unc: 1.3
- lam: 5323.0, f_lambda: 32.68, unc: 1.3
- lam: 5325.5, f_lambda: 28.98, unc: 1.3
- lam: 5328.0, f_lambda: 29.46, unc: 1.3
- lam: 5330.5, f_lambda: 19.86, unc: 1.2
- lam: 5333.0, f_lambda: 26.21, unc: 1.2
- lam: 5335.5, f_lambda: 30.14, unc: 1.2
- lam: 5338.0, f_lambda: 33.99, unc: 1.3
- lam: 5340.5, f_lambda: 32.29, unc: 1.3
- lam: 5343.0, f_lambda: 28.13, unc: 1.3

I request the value 0.274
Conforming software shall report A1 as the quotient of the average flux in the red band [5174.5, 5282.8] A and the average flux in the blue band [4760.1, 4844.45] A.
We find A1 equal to 1.20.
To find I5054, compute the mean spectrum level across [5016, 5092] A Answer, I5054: 20.6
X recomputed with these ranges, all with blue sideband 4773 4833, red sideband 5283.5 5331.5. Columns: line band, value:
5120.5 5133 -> 0.38 mag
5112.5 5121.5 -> 0.25 mag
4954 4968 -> 0.11 mag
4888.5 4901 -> -0.12 mag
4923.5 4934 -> -0.22 mag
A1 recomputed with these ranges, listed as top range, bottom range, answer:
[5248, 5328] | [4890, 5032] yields 1.27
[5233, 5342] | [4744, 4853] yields 1.40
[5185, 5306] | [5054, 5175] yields 1.27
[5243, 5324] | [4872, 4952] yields 1.18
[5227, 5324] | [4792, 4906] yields 1.30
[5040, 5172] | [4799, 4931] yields 0.90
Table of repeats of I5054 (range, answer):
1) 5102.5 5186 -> 19.7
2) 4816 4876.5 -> 22.1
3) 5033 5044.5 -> 19.5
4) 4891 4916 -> 24.7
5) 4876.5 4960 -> 25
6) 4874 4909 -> 23.8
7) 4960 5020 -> 21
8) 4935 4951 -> 25.8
